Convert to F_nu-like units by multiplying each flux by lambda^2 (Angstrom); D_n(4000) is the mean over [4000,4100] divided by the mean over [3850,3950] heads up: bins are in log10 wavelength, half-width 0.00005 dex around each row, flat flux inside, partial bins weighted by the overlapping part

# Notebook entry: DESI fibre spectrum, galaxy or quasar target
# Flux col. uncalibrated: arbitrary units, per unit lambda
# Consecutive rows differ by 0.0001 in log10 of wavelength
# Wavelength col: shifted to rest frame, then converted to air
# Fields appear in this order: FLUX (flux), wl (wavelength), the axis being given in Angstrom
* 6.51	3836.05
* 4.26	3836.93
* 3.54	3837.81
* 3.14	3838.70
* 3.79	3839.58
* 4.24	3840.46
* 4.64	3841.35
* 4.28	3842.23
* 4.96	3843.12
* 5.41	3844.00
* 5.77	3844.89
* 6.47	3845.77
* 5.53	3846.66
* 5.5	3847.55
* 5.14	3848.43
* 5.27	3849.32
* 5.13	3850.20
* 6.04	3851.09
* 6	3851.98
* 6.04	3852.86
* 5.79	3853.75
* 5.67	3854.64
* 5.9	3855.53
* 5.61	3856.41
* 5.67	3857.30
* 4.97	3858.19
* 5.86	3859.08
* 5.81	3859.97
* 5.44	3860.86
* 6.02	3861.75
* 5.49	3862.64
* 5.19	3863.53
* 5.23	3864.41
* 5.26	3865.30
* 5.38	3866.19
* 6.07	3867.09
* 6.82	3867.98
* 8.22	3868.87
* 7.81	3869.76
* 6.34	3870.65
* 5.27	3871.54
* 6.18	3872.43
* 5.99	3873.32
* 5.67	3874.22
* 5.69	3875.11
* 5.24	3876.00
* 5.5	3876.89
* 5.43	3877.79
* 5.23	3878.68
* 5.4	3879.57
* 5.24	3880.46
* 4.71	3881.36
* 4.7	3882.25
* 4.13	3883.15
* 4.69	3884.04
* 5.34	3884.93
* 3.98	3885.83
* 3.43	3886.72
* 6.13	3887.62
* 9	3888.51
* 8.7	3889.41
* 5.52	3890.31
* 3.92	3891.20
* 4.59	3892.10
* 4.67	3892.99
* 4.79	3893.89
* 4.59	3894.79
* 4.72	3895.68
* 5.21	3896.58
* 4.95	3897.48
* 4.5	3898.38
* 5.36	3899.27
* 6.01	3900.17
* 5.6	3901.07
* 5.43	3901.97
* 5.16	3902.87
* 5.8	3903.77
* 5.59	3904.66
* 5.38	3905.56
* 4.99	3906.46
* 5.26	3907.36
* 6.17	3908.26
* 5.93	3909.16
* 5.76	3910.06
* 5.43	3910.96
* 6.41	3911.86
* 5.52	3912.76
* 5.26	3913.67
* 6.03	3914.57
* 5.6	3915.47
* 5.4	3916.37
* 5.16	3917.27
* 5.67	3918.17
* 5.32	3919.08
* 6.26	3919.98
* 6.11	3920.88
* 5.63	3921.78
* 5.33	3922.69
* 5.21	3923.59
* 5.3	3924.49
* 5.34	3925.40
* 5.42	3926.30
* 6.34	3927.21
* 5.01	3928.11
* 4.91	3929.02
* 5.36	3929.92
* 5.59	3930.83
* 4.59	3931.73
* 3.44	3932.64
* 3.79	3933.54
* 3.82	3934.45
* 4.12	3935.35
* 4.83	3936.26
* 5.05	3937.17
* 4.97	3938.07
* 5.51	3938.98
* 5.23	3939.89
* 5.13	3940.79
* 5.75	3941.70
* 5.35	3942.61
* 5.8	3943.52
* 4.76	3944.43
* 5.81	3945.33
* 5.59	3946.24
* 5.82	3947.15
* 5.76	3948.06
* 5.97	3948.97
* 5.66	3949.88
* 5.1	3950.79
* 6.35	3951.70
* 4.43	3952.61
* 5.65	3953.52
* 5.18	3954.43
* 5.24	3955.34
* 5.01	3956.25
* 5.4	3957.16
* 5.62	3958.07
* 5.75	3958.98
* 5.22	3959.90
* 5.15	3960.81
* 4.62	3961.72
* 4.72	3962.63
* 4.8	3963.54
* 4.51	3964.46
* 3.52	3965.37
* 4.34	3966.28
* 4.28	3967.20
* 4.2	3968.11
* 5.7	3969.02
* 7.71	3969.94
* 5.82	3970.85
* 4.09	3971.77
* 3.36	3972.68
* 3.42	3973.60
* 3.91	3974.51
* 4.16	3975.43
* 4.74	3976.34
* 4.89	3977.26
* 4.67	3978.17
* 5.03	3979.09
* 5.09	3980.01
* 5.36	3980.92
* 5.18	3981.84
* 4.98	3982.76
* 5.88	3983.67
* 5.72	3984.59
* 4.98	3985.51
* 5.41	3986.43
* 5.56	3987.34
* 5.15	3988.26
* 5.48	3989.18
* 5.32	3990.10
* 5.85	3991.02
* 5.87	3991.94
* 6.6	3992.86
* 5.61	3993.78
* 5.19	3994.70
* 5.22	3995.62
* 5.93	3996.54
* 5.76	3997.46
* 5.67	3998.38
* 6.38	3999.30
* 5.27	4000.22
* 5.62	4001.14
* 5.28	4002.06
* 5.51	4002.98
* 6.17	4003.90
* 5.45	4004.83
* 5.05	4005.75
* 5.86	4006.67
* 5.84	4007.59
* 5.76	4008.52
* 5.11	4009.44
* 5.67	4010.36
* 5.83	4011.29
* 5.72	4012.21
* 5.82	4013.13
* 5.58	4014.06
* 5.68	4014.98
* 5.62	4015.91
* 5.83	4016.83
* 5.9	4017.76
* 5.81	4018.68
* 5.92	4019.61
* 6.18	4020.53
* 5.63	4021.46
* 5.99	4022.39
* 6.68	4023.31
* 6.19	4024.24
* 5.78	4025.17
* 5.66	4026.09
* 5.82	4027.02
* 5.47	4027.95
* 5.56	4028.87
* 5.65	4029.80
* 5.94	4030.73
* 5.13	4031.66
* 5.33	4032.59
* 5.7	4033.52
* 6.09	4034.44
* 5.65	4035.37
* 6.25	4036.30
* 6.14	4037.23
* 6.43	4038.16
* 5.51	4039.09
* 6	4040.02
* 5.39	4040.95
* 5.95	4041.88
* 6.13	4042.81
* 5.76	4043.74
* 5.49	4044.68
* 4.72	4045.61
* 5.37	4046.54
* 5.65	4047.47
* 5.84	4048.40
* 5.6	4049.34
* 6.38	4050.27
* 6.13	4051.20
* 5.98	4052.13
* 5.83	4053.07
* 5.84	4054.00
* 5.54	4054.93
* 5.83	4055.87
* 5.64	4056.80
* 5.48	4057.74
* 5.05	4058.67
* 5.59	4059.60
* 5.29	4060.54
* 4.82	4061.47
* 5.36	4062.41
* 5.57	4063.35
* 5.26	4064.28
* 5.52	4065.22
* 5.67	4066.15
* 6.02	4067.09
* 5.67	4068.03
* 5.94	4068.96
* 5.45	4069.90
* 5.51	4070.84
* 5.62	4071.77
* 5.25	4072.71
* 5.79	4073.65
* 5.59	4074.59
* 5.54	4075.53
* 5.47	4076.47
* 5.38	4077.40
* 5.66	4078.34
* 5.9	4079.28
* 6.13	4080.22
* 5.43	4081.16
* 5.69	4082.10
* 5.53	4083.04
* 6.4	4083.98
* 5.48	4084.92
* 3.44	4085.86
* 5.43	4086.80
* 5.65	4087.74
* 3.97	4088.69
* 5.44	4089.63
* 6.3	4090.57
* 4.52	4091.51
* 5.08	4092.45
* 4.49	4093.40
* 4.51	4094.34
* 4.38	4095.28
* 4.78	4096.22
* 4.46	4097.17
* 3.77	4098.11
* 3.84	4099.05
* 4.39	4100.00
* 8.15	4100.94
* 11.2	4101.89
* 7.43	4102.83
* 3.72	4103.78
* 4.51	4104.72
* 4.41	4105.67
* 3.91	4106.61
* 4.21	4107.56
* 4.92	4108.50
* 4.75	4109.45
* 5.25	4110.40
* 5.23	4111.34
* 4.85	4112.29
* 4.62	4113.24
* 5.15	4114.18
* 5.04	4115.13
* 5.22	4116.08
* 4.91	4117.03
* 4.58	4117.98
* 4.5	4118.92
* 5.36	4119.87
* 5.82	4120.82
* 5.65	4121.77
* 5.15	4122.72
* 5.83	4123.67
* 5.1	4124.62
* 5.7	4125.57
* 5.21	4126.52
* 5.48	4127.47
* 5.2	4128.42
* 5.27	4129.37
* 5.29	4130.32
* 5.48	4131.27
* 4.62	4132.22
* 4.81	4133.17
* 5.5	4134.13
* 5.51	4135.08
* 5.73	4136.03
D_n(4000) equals 1.1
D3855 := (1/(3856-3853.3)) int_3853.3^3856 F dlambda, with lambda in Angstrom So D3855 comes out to 5.79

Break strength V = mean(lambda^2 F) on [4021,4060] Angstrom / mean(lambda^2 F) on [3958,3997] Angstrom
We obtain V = 1.17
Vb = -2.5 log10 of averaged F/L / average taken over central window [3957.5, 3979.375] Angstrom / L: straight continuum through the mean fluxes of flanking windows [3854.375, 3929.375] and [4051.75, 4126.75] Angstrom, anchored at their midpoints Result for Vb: 0.15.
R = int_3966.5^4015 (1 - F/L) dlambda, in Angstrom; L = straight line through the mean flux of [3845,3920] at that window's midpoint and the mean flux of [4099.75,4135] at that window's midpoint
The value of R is 0.9 Angstrom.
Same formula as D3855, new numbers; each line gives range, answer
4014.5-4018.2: 5.75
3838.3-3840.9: 3.74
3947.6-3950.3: 5.79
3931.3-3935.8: 3.95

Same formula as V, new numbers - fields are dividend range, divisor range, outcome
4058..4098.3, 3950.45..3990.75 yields 1.12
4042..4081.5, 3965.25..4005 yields 1.12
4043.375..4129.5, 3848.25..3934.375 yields 1.08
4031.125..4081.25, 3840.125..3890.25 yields 1.11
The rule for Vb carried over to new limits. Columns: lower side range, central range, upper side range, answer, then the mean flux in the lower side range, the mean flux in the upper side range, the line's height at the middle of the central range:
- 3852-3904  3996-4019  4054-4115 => -0.055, 5.54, 5.33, 5.41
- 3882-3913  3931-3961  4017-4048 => 0.067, 5.36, 5.78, 5.51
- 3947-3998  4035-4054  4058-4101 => -0.111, 5.17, 5.28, 5.25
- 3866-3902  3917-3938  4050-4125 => 0.076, 5.52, 5.35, 5.48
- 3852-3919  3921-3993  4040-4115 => 0.075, 5.55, 5.4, 5.5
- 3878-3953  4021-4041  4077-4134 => -0.113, 5.31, 5.21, 5.25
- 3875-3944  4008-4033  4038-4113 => -0.072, 5.29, 5.43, 5.38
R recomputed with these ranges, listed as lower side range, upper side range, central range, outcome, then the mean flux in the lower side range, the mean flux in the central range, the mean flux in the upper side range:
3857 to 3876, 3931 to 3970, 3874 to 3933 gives 1.9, 5.91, 5.36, 5.08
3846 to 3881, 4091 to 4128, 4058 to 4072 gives -0.7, 5.75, 5.49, 5.13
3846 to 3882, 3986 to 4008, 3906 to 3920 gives 0.2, 5.72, 5.61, 5.63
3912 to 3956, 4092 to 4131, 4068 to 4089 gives -1.2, 5.31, 5.48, 5.16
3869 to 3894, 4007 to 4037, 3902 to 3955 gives 2.3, 5.52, 5.36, 5.78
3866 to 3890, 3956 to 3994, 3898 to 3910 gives 0.2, 5.79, 5.49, 5.06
